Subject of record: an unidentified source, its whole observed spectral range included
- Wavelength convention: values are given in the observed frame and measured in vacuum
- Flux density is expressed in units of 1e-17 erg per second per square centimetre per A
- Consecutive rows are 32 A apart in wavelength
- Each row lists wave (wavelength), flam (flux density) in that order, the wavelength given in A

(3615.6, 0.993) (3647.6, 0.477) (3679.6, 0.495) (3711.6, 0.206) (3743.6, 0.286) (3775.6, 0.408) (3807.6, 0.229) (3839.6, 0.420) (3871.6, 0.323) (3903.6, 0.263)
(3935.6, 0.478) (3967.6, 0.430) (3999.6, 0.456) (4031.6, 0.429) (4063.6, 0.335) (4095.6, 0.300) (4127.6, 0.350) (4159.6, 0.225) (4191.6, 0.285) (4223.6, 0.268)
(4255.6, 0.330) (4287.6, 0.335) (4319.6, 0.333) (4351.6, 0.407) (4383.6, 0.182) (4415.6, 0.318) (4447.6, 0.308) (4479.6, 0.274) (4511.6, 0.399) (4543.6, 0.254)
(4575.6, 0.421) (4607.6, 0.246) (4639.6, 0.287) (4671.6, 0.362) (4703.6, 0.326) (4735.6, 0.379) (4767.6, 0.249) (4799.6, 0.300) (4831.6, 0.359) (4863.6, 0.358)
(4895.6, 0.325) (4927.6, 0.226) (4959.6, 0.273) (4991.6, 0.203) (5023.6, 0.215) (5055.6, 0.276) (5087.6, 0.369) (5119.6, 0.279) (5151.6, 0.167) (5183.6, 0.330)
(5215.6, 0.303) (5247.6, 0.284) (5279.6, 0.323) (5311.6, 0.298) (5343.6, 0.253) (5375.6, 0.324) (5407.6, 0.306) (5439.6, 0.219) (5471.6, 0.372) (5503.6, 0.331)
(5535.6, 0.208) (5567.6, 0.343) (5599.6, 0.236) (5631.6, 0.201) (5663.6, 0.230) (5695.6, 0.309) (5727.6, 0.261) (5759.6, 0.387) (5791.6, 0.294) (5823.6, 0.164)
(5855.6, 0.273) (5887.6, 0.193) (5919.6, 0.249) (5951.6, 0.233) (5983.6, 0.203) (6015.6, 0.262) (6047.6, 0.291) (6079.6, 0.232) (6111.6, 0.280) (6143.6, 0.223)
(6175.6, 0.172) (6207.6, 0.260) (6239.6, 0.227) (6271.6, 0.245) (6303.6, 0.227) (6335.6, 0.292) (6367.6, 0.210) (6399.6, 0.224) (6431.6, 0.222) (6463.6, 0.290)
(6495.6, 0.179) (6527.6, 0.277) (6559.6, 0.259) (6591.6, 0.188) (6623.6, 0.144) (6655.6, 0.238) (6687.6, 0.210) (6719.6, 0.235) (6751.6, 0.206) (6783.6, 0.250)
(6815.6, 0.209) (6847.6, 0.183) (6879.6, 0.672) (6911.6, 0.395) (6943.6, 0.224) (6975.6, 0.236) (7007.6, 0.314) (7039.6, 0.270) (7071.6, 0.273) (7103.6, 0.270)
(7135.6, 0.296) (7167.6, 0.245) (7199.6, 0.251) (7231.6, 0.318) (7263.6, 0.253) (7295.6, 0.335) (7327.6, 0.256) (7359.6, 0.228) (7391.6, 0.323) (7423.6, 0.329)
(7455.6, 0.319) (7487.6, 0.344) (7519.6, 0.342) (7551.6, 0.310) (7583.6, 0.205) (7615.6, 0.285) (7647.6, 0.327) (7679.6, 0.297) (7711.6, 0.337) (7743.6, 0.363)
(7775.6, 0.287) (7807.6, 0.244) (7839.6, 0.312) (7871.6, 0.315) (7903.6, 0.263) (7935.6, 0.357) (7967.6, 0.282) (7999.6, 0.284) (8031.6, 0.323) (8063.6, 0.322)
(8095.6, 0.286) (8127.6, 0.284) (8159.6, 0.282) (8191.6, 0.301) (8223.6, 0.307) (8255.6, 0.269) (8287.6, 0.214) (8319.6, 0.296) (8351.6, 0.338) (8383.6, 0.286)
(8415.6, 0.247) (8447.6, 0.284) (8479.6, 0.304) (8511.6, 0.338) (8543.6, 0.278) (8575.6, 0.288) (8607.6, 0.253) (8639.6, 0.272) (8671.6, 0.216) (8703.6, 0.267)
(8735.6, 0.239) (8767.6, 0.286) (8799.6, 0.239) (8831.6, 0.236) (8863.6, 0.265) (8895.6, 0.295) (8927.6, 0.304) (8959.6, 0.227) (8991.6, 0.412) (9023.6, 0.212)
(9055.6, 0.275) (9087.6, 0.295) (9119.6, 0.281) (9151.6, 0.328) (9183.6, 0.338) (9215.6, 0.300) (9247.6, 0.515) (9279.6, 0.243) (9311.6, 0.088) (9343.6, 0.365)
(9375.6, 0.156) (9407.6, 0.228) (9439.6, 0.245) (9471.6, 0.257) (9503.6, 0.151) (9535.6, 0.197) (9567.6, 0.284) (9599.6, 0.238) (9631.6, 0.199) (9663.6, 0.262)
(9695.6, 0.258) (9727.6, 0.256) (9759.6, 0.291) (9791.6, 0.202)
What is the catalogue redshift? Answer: 0.848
